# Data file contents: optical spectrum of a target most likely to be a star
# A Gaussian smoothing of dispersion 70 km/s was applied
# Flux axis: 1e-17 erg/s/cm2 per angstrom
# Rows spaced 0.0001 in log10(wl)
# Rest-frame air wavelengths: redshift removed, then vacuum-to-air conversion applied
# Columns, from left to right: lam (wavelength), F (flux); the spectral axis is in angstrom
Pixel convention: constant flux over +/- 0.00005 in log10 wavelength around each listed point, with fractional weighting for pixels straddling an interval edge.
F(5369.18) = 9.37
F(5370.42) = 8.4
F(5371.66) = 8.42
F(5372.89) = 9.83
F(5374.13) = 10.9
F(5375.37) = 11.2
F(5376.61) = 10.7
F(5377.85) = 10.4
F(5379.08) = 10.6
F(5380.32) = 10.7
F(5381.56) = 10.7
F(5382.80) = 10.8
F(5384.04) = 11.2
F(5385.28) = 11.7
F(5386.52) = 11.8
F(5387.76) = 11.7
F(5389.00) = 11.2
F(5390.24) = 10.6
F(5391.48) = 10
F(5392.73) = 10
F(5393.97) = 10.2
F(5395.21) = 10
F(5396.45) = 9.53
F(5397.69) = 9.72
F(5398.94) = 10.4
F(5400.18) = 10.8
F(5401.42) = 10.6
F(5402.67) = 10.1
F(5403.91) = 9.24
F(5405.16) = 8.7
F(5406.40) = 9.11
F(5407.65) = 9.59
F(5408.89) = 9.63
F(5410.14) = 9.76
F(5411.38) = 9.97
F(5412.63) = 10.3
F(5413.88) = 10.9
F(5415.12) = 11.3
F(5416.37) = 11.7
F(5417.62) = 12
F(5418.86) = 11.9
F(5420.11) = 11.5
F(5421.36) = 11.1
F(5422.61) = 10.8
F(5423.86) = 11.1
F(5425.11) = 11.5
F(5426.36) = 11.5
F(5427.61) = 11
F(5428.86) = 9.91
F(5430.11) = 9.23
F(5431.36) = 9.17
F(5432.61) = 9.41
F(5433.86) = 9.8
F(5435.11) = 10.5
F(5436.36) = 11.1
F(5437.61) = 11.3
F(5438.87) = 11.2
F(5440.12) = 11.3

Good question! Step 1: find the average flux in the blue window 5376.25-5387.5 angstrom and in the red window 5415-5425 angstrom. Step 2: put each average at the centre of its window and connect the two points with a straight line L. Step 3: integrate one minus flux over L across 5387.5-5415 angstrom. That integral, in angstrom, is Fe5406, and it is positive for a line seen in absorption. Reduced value 2.7 angstrom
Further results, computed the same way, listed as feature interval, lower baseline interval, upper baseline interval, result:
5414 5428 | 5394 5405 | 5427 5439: -1.72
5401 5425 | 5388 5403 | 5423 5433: -0.38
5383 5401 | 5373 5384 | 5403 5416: -0.46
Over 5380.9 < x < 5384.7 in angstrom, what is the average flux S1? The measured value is 10.9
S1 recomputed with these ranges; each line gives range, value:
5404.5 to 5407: 8.9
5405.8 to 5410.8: 9.53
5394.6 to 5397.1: 9.78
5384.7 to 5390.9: 11.4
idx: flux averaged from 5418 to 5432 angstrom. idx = 10.8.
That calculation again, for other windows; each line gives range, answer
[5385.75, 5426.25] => 10.5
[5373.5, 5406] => 10.5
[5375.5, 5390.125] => 11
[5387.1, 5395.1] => 10.6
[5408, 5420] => 10.8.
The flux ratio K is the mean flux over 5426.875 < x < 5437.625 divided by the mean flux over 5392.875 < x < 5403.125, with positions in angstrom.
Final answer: 0.99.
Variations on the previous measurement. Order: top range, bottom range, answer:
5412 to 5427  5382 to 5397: 1.05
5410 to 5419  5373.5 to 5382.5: 1.02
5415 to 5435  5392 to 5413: 1.09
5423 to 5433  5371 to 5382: 1.00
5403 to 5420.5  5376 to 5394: 0.96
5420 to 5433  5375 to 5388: 0.96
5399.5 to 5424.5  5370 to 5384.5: 1.02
